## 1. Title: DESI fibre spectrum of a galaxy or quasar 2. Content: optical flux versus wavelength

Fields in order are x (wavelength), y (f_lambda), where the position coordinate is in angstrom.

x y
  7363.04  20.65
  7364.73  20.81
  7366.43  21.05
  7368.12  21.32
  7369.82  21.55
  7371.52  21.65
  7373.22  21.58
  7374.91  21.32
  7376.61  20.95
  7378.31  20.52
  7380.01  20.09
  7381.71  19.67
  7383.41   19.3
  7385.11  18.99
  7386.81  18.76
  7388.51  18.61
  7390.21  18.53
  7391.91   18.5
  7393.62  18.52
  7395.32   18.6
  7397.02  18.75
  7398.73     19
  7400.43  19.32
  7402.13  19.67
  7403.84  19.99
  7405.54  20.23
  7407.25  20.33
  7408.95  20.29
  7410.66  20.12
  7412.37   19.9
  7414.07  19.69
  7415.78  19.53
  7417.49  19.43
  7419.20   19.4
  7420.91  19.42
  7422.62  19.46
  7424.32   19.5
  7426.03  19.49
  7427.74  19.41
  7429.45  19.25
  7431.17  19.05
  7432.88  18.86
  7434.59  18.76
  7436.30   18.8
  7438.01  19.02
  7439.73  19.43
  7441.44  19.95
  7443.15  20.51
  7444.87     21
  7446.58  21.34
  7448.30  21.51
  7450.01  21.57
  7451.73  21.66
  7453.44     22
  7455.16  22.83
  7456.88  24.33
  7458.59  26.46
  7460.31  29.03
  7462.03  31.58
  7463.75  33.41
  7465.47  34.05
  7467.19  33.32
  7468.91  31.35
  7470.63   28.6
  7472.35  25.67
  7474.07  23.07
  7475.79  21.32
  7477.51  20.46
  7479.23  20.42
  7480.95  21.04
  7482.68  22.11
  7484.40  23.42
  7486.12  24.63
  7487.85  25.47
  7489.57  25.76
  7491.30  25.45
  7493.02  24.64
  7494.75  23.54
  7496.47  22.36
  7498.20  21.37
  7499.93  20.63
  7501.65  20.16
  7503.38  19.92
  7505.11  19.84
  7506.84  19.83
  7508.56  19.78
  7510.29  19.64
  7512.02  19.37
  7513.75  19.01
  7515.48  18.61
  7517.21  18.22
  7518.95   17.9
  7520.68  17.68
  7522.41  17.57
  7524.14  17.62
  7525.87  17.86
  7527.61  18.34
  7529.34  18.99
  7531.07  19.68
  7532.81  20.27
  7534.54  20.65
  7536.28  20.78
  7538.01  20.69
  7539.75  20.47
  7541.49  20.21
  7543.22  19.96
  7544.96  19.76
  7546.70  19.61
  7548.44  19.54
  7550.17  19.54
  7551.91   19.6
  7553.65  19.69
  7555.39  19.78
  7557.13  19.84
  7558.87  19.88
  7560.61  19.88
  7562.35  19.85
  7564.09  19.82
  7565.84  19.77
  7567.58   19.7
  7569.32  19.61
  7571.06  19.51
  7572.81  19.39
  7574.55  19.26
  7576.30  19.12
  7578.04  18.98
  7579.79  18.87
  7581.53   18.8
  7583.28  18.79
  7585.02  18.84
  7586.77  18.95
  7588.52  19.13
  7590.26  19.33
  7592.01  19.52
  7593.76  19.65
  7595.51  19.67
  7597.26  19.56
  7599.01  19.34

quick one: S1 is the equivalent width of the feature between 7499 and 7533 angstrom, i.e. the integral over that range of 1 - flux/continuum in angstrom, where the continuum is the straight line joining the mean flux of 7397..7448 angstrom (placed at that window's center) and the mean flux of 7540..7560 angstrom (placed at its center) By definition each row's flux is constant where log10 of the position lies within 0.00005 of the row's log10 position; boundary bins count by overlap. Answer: 1.3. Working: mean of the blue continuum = 19.7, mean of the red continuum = 19.8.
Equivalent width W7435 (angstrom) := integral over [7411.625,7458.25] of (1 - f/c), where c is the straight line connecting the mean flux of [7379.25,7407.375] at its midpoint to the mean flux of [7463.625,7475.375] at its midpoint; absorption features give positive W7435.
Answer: 8.4 angstrom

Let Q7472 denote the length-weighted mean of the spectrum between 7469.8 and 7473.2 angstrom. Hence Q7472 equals 27.1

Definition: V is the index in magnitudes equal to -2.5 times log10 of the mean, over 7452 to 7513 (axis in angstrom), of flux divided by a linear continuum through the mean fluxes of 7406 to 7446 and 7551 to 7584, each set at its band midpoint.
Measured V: -0.229 mag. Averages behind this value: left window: 19.6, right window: 19.5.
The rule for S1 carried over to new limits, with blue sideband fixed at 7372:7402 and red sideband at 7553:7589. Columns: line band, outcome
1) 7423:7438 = 0.3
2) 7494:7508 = -1.1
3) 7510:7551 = 0.4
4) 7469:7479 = -2.4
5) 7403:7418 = -0.4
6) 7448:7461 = -2.8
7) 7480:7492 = -2.8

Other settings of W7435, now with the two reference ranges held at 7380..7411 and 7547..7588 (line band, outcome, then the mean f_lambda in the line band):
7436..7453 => -1.1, 20.6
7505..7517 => 0.0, 19.4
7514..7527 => 0.9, 18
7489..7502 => -2.5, 23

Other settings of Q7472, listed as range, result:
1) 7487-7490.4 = 25.6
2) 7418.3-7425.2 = 19.5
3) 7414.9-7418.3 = 19.5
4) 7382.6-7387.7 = 19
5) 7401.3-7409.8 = 20.1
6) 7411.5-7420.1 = 19.6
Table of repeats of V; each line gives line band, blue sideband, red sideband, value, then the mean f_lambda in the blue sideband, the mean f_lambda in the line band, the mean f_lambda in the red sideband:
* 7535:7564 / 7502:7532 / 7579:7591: -0.06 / 18.8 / 19.9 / 19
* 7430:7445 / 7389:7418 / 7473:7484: 0.05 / 19.4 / 19.4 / 21.6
